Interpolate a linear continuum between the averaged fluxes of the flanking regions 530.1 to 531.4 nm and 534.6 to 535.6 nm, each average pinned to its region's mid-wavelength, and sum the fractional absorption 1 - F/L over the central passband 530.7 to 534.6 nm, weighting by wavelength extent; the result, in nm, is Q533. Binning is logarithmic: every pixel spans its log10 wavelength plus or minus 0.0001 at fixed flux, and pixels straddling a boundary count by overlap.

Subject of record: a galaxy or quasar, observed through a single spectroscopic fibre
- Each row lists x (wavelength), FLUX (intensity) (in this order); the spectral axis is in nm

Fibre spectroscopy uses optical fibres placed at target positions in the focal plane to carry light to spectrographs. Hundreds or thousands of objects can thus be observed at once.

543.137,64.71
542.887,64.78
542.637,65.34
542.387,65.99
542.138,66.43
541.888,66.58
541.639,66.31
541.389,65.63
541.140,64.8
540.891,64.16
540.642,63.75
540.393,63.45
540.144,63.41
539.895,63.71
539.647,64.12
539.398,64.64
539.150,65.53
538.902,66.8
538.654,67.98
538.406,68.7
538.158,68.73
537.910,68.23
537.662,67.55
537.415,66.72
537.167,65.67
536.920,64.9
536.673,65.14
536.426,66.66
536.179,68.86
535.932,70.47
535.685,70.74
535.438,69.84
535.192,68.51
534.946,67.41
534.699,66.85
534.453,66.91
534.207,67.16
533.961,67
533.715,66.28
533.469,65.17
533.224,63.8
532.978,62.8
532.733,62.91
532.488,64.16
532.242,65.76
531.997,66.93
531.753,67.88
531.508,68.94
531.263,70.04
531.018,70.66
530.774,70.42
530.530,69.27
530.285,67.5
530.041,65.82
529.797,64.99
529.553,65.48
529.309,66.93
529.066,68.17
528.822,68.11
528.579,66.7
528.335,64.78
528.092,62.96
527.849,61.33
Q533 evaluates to 0.13 nm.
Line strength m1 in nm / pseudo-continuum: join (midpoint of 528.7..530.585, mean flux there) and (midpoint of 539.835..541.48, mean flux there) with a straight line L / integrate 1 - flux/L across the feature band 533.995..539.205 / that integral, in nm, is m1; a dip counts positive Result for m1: -0.20 nm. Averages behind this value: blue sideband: 67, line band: 67.6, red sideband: 64.1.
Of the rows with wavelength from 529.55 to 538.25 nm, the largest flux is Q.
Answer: 70.74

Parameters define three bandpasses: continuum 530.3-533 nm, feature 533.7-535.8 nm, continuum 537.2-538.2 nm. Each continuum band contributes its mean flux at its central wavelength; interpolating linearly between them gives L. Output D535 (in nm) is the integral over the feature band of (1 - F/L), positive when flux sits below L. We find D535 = -0.014 nm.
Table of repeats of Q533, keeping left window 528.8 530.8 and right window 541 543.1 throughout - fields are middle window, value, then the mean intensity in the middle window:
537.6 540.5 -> 0.00 nm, 66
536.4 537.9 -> 0.00 nm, 66.2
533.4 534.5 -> 0.00 nm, 66.5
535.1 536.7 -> -0.06 nm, 68.8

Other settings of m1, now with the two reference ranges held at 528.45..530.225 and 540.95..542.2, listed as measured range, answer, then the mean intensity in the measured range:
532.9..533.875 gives 0.025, 64.7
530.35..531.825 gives -0.067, 69.5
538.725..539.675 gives 0.006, 65.6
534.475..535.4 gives -0.020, 67.8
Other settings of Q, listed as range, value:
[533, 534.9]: 67.16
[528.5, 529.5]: 68.17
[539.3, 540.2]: 64.64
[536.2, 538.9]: 68.73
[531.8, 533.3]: 66.93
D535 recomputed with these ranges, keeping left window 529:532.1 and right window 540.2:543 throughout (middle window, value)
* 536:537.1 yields -0.002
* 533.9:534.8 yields 0.000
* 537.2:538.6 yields -0.037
